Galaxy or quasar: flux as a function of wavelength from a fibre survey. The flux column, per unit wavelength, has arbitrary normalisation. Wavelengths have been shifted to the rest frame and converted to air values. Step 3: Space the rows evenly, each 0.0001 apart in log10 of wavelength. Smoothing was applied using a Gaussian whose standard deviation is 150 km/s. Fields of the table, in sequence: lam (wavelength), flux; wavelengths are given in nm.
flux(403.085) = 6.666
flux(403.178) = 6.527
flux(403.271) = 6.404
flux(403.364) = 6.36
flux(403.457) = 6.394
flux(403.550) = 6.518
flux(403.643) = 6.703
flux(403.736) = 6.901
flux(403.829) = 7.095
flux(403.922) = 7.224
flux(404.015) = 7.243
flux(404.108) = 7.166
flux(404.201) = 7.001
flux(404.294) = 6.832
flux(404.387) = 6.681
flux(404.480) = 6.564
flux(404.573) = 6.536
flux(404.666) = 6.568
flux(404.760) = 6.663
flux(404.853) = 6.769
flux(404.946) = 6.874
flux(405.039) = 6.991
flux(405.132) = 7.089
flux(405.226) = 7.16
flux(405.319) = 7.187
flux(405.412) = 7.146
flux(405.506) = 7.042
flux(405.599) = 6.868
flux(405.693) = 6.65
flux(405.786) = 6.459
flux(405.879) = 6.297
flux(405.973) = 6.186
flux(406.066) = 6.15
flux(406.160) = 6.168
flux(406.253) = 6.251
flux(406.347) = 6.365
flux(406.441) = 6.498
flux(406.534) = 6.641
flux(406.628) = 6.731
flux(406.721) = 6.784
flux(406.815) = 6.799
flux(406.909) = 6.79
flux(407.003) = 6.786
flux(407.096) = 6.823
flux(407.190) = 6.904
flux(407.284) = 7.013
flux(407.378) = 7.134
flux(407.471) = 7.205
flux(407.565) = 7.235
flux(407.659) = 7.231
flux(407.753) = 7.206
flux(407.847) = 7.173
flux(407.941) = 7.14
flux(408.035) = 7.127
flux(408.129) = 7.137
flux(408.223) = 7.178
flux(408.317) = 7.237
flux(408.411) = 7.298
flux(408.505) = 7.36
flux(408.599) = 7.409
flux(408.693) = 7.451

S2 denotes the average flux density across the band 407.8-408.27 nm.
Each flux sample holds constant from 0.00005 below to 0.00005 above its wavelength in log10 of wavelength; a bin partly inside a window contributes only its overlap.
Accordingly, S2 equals 7.15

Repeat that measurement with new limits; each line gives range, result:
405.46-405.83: 6.76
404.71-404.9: 6.7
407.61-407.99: 7.18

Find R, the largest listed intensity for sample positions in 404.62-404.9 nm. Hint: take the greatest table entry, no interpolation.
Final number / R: 6.769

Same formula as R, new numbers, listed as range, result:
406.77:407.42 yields 7.134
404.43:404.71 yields 6.568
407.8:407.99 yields 7.173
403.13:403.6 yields 6.527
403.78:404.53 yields 7.243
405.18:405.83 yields 7.187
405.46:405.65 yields 7.042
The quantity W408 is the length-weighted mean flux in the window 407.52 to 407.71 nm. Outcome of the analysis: 7.22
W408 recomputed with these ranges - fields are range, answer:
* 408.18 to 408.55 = 7.27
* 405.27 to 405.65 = 7.05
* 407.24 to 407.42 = 7.06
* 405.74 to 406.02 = 6.32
